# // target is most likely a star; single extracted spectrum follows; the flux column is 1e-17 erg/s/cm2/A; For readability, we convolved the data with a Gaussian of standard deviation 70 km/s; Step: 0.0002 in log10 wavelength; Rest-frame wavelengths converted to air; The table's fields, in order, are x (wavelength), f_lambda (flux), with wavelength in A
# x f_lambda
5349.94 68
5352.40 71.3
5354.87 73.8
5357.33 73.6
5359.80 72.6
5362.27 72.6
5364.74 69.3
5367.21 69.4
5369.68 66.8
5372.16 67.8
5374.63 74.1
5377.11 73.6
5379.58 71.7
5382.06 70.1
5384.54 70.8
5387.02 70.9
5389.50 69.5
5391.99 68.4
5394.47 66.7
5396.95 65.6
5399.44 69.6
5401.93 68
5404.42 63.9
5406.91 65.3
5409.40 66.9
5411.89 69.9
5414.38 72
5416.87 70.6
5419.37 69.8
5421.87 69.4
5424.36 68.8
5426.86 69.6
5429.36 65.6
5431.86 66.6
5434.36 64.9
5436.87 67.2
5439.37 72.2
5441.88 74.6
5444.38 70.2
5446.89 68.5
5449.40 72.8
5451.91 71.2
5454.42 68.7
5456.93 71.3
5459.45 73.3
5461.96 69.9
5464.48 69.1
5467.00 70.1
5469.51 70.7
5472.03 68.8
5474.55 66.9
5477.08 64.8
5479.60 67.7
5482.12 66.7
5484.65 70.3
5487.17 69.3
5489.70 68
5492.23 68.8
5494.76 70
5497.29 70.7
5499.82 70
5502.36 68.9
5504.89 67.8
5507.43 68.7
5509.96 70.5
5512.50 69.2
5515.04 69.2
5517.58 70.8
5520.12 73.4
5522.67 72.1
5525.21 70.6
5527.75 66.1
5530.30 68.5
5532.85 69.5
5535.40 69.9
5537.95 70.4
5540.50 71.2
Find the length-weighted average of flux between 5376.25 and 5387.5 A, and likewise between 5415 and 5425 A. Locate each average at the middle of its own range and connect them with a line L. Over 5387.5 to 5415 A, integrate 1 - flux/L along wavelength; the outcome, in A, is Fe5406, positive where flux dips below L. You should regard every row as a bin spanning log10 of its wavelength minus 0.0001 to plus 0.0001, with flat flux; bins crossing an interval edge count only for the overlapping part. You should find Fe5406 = 1.1 A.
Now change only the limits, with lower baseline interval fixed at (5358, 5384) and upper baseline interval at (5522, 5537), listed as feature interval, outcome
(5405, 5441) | 1.0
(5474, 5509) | 0.6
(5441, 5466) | -0.3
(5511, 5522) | -0.2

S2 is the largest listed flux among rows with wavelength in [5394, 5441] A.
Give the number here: 72.2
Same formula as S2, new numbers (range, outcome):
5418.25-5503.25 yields 74.6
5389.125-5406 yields 69.6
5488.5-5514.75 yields 70.7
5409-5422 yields 72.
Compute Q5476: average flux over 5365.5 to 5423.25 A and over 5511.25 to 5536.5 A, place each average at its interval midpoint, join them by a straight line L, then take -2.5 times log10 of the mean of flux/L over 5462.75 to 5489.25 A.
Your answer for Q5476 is 0.02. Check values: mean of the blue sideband 69.2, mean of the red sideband 69.9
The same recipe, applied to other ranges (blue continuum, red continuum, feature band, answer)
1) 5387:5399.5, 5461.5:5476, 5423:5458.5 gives -0.012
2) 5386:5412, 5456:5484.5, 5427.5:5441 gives 0.011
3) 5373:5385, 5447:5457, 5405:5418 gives 0.042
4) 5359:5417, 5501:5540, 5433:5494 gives 0.003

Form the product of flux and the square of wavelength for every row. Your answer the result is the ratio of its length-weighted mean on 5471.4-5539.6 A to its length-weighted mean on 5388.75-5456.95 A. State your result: 1.04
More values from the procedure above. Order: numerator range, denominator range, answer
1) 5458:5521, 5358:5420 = 1.04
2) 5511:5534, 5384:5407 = 1.08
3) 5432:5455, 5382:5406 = 1.04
